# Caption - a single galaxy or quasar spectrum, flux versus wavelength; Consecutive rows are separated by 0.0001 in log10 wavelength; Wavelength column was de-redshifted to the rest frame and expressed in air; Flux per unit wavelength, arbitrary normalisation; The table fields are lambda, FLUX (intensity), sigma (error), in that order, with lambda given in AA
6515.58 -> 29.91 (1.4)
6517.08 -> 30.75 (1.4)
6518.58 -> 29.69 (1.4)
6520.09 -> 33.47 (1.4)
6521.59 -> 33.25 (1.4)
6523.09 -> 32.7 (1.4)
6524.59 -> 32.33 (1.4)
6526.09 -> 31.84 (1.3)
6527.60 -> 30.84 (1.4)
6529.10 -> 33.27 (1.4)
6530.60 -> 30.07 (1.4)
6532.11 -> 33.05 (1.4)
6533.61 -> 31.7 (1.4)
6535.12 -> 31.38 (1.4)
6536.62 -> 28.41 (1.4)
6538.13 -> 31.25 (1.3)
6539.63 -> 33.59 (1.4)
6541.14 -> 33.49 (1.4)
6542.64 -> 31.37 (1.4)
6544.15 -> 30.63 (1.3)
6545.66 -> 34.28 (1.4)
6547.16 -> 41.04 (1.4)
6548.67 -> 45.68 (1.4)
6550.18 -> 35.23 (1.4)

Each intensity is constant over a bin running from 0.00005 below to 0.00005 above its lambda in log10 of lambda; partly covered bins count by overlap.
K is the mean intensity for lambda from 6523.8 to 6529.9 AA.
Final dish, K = 32.1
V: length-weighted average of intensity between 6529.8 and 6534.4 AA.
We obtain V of 31.6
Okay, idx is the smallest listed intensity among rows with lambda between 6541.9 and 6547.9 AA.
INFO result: 30.63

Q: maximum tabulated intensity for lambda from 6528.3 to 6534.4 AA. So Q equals 33.27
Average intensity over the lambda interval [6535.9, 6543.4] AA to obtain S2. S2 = 31.6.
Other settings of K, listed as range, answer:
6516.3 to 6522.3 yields 31.7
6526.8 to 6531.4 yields 31.4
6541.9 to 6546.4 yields 32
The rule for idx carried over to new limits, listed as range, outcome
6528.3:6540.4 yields 28.41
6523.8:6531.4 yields 30.07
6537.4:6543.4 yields 31.25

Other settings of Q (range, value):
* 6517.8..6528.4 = 33.47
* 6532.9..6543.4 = 33.59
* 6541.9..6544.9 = 31.37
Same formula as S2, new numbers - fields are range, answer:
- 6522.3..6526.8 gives 32.3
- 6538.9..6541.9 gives 33.6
